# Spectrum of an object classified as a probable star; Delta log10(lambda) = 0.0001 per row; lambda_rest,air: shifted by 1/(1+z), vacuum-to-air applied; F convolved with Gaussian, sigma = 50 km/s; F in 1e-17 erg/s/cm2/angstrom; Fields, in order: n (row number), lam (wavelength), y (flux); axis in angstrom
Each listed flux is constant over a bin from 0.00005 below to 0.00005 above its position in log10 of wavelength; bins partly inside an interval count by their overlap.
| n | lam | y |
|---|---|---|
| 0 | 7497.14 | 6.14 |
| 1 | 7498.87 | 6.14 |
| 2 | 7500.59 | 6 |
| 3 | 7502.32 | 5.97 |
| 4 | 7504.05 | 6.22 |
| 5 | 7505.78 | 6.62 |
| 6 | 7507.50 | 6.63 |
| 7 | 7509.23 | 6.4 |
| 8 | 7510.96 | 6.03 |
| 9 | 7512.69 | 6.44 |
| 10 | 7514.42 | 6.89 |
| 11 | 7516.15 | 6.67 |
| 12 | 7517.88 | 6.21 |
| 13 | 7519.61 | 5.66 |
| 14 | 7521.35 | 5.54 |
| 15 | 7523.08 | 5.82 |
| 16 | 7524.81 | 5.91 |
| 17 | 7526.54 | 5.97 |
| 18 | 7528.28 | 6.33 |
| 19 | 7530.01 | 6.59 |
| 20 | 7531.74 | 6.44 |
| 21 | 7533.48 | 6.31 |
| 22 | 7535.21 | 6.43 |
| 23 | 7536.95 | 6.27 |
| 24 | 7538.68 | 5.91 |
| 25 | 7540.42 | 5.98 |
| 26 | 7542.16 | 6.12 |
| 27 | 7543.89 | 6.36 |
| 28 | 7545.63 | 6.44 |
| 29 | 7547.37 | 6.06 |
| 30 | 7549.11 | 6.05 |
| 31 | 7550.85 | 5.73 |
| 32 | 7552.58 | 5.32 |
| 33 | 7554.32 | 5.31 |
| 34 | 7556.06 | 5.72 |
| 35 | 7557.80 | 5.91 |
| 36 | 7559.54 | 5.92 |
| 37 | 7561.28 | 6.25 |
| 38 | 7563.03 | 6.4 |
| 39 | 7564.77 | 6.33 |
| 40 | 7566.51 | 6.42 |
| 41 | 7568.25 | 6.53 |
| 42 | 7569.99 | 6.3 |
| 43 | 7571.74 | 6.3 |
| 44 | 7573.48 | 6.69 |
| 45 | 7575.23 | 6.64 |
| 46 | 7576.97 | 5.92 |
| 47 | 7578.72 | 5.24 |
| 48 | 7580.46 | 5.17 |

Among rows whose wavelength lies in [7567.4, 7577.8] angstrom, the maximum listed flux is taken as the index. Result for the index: 6.69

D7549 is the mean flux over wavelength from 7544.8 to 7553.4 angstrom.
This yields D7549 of 5.92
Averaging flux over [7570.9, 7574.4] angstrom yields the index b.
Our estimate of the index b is 6.49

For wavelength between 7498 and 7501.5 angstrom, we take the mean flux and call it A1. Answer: 6.07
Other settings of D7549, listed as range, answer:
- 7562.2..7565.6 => 6.37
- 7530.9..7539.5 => 6.27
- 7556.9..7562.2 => 6.02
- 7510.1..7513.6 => 6.24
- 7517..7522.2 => 5.8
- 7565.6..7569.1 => 6.48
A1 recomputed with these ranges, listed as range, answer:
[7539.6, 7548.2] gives 6.19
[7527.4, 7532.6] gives 6.45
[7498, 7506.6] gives 6.19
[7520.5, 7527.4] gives 5.82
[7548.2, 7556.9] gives 5.63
